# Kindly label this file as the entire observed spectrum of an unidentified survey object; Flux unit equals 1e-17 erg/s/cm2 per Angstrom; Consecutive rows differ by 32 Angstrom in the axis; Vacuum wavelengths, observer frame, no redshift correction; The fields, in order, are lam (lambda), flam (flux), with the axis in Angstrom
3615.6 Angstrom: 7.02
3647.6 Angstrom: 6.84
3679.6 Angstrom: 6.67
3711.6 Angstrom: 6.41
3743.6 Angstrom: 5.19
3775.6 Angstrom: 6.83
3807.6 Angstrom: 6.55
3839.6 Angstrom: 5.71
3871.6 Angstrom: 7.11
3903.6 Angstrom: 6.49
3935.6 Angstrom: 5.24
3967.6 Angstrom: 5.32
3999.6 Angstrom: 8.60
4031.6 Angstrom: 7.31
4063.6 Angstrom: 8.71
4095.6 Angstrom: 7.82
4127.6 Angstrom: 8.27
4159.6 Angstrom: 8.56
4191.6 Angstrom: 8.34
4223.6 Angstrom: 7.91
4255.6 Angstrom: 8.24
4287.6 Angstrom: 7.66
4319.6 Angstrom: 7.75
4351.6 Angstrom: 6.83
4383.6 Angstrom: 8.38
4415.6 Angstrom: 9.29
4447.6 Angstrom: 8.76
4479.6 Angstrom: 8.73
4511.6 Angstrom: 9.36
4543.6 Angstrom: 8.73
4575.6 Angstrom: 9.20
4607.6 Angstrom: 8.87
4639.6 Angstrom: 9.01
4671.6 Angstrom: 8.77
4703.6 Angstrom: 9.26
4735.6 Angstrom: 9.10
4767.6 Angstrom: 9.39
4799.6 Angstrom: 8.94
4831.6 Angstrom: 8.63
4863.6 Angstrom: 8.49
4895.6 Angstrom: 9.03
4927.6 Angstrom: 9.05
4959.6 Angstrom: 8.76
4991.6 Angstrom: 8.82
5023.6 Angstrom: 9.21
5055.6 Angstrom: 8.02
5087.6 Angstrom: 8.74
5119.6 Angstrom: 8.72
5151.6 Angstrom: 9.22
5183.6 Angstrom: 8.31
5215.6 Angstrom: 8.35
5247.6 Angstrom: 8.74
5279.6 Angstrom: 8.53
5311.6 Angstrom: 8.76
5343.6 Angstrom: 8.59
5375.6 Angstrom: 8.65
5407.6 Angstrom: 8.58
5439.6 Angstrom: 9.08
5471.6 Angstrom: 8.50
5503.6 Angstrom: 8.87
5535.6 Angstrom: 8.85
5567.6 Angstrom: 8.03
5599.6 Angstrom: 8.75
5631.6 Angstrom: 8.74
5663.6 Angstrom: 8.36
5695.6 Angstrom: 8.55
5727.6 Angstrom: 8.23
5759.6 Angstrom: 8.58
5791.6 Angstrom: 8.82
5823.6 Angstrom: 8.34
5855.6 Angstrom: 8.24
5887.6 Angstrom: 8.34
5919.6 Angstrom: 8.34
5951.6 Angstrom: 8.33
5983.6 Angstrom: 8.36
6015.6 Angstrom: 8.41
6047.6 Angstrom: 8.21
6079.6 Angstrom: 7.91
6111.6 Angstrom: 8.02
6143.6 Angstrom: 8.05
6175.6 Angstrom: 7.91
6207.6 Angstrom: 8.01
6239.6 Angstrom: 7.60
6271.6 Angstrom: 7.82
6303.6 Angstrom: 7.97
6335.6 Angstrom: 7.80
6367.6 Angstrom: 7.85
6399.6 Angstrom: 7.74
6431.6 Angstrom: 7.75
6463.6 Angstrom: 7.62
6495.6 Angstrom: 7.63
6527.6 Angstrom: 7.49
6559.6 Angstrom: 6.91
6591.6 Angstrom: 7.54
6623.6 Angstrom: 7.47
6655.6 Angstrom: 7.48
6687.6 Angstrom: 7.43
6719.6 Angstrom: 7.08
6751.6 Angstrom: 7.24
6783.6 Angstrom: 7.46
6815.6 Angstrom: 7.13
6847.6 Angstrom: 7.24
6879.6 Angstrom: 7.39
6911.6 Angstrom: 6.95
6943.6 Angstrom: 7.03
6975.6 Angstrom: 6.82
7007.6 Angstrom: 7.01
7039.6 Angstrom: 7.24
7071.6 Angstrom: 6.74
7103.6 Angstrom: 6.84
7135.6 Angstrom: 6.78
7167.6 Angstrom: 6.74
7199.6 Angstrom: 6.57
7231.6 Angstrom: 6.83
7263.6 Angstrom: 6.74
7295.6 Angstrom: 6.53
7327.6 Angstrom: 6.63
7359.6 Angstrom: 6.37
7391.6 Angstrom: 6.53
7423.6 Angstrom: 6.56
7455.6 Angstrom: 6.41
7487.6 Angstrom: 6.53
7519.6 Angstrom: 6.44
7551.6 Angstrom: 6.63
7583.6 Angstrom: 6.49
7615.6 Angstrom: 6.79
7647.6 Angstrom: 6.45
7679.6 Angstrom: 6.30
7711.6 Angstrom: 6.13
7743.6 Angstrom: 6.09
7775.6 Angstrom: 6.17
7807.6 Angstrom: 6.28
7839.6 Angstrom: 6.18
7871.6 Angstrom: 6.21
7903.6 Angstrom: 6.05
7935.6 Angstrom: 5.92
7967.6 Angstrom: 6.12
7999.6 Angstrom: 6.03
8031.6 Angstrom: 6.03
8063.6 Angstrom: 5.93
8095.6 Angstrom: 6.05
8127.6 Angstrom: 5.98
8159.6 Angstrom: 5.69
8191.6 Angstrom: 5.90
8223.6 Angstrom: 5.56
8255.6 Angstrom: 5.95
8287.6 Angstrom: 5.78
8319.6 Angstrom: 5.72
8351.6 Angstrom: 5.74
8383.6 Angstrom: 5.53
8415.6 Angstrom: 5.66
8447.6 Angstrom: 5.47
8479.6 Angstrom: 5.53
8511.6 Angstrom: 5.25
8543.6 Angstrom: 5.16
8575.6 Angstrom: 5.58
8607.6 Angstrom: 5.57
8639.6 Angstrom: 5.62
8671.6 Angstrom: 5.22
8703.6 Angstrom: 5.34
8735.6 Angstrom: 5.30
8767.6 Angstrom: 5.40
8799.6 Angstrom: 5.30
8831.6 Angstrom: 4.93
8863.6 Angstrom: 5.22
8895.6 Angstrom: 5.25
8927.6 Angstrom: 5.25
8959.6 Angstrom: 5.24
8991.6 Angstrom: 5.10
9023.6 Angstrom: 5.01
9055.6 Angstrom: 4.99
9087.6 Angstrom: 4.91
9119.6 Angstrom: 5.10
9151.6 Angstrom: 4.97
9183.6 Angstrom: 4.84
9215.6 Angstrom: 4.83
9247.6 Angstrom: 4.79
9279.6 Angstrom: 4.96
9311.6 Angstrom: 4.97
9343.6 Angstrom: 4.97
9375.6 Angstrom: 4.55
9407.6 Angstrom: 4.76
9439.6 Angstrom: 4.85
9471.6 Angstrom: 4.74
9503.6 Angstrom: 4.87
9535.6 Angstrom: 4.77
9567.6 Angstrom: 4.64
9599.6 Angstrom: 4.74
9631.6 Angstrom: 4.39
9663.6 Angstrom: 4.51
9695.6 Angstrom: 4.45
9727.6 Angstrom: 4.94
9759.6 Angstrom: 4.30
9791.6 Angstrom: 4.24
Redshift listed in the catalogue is 0.00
